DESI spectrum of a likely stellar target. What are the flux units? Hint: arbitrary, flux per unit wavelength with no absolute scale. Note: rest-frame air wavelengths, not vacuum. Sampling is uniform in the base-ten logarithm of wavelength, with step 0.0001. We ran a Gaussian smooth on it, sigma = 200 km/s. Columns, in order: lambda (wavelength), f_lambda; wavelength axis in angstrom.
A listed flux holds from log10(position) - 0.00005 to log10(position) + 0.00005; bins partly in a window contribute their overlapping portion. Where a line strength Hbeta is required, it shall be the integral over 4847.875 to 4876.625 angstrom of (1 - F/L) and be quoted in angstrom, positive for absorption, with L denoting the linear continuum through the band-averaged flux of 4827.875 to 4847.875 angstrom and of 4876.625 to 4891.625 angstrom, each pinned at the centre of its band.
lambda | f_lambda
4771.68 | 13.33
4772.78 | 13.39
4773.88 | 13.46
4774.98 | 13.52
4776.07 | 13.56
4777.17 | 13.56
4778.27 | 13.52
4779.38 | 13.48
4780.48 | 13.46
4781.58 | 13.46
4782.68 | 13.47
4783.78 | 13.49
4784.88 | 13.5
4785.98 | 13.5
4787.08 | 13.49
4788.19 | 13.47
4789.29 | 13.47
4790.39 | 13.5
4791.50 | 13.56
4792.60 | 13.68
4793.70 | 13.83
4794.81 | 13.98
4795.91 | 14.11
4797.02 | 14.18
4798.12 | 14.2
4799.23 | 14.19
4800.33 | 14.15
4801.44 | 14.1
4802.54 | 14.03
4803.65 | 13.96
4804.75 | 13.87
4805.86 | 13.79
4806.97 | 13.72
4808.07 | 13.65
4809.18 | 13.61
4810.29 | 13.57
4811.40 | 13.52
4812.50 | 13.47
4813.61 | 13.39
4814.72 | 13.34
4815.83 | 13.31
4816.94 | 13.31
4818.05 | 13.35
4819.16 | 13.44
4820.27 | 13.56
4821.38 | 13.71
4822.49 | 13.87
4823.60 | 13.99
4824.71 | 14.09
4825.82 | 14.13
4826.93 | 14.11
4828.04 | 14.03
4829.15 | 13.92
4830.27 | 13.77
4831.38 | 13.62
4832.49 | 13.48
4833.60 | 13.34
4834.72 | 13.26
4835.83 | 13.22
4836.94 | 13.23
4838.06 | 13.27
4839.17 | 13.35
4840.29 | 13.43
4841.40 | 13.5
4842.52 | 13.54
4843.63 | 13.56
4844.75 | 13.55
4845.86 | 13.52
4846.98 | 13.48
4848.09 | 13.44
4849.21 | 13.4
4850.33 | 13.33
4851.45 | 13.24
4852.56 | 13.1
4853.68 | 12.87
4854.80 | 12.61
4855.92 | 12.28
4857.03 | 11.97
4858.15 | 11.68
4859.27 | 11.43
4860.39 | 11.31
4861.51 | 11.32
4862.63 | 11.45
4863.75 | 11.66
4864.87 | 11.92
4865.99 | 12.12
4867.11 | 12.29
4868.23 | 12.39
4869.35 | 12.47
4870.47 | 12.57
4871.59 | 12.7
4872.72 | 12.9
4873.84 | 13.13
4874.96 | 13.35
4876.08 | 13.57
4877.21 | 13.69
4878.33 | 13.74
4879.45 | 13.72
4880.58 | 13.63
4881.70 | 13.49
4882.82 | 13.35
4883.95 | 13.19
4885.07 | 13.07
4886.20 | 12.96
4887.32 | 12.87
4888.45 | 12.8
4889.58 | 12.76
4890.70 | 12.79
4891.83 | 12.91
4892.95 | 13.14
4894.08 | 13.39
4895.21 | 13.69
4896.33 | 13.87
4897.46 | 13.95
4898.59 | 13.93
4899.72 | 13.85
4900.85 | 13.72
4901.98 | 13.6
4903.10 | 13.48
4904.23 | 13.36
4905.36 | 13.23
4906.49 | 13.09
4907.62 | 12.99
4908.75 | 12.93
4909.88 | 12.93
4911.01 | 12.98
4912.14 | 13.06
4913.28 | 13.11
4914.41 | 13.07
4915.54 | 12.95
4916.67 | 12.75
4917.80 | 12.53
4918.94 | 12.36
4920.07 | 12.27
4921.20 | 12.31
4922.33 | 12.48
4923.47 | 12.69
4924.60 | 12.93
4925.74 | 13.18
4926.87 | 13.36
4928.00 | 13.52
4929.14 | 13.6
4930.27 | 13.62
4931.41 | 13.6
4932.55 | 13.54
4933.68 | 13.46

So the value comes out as 1.9 angstrom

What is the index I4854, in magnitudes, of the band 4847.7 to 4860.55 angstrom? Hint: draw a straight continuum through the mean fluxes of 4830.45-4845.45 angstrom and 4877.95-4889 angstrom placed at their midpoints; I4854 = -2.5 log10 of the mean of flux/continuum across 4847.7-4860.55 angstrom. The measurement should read 0.07 mag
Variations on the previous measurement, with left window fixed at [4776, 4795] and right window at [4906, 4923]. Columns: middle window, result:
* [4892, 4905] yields -0.06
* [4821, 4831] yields -0.05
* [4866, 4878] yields 0.01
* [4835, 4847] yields -0.02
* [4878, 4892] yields -0.02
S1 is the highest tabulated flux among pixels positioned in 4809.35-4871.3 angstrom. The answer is 14.13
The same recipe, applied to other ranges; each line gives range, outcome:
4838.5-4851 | 13.56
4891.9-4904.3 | 13.95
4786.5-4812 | 14.2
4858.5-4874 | 13.13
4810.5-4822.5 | 13.87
